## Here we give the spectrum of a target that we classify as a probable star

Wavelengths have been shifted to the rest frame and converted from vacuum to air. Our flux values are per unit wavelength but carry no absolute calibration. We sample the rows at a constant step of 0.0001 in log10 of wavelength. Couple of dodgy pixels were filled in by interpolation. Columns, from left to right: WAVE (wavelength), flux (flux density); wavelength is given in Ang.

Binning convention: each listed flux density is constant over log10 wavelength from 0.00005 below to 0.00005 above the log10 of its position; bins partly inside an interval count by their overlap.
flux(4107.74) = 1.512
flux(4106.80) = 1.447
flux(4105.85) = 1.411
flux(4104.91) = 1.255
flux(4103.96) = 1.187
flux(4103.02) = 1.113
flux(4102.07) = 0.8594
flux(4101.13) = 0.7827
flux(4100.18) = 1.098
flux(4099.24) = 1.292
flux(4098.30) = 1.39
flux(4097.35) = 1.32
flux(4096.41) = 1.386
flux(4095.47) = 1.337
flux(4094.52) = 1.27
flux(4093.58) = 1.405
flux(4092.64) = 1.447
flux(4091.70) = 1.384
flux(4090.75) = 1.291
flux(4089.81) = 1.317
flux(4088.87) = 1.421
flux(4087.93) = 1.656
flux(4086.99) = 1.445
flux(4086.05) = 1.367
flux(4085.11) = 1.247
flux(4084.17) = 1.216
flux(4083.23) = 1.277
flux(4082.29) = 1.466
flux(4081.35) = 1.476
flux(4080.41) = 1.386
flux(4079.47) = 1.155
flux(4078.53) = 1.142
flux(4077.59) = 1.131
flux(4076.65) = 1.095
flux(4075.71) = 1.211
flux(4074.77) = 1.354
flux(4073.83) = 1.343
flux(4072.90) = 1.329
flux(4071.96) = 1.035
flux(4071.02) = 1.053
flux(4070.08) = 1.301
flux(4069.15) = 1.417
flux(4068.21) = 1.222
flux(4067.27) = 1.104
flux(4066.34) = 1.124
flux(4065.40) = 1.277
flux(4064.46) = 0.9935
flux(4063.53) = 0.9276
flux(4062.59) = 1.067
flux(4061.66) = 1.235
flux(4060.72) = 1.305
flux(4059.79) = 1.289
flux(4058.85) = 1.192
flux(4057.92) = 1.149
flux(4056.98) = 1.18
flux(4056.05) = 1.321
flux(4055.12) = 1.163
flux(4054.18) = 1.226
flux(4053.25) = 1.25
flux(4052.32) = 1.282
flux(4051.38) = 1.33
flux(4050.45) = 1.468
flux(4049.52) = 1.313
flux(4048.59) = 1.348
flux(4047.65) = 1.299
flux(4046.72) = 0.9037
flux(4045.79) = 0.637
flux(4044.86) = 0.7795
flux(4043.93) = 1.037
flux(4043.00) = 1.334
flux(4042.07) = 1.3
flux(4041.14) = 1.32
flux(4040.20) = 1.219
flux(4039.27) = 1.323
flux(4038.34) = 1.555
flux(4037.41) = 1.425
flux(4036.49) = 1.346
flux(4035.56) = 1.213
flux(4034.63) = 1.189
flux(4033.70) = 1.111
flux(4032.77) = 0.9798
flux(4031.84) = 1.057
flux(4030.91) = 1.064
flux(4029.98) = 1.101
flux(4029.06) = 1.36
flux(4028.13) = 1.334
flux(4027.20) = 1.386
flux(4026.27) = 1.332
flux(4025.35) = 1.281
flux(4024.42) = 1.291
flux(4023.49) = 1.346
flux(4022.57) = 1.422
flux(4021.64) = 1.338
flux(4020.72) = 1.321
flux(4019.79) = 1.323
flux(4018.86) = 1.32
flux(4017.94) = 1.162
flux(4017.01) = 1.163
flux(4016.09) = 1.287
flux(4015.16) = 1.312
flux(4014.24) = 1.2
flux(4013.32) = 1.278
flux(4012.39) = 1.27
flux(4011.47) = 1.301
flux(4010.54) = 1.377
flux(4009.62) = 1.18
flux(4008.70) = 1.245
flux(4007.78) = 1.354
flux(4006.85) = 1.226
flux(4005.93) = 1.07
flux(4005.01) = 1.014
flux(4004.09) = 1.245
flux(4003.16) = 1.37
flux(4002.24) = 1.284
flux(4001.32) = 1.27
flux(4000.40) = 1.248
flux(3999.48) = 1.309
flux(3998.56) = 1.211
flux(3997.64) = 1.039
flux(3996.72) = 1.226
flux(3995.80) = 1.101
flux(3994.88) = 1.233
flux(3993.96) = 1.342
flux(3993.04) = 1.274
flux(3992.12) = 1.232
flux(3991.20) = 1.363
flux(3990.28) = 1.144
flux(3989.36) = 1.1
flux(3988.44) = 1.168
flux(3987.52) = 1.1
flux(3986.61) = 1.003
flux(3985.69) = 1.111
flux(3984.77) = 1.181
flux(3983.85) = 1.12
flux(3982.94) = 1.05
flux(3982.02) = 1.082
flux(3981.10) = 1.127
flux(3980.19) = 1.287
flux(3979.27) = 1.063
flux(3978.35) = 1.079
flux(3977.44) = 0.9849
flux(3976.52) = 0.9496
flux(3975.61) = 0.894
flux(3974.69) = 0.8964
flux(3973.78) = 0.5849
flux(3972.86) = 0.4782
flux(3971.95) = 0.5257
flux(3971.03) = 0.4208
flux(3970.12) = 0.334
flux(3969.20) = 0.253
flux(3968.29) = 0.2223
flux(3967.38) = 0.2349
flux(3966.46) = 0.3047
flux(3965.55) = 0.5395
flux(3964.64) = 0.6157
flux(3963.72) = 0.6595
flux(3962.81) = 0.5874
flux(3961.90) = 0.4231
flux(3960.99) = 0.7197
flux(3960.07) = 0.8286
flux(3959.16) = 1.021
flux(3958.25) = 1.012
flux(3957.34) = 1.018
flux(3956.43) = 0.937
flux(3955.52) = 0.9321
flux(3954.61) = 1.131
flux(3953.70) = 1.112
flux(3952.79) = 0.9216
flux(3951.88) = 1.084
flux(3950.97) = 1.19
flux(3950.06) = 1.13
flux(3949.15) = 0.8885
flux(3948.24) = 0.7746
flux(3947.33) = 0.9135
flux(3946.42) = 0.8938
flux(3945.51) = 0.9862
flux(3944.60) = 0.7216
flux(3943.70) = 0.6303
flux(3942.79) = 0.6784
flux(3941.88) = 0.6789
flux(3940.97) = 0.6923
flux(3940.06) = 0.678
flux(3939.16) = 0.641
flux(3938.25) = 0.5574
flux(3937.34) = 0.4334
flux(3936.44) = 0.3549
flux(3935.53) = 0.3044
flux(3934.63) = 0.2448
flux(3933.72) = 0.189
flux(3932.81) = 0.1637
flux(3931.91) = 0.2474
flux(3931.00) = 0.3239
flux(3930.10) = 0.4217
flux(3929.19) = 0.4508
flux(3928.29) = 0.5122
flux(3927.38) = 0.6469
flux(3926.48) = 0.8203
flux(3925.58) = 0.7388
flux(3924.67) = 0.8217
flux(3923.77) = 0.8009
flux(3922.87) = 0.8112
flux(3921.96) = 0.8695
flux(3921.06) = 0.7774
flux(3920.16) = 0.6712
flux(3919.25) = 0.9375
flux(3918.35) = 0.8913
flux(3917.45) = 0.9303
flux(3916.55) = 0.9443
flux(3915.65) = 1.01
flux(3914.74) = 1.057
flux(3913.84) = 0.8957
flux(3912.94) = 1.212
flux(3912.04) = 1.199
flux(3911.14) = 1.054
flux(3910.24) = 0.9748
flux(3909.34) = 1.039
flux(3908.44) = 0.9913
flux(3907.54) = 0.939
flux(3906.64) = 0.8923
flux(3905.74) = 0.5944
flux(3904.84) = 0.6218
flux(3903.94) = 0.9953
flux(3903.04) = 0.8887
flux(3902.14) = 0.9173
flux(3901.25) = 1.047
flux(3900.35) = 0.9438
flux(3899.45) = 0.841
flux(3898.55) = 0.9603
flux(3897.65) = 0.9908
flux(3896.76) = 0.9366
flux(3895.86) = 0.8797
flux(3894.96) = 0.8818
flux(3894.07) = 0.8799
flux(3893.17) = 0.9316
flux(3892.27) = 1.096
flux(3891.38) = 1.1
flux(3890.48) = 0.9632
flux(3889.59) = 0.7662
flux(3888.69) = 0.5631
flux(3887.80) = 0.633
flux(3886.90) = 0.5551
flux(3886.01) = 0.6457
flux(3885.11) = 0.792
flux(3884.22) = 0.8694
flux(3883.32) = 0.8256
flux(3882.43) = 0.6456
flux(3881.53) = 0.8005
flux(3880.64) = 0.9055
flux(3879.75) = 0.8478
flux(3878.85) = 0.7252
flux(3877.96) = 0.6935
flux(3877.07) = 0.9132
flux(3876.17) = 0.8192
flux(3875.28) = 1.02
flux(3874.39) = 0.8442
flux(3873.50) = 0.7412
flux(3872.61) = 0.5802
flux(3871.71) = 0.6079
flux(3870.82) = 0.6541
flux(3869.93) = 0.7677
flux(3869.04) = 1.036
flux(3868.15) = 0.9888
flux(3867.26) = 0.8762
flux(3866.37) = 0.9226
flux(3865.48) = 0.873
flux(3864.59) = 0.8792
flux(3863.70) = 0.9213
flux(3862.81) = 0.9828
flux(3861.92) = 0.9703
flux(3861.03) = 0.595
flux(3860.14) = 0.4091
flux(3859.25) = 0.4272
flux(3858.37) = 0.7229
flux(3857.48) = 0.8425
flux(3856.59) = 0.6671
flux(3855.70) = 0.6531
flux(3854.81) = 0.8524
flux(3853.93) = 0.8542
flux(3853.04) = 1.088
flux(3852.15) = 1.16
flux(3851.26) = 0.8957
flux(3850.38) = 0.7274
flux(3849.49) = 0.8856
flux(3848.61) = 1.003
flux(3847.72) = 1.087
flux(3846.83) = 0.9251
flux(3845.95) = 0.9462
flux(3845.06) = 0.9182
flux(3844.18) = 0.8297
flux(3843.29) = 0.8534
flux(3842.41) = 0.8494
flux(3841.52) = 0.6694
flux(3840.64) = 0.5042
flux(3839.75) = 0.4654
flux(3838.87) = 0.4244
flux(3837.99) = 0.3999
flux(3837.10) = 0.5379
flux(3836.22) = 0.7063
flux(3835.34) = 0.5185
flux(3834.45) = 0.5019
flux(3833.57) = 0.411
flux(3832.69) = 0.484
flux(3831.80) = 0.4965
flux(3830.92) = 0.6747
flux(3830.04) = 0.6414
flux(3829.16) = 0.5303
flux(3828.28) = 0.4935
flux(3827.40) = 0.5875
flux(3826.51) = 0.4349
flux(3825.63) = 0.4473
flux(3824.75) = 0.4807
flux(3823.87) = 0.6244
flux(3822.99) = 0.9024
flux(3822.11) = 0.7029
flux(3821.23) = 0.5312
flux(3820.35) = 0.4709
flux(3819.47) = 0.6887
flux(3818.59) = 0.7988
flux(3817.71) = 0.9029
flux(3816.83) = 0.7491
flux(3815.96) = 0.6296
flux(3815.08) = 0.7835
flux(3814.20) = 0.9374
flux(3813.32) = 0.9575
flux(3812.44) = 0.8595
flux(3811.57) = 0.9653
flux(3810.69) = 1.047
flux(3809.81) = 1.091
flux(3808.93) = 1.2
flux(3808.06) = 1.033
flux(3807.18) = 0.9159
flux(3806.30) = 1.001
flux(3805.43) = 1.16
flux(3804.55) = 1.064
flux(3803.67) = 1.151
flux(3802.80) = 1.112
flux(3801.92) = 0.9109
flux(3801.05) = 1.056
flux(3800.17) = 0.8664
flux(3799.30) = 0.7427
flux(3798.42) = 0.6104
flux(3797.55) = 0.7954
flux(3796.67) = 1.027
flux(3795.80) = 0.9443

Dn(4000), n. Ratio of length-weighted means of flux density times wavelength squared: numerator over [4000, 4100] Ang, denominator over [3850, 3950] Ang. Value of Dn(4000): 1.72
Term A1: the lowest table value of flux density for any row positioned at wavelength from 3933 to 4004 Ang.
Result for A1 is 0.189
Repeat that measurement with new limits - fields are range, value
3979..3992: 1.003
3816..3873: 0.3999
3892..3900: 0.841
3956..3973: 0.2223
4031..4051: 0.637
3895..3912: 0.5944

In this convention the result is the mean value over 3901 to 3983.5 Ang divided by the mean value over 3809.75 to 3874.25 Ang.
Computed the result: 1.0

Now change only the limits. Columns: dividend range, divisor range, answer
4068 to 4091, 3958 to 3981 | 1.90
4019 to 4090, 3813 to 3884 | 1.68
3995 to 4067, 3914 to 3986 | 1.64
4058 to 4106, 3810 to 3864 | 1.73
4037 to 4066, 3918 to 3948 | 1.94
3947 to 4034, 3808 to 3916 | 1.31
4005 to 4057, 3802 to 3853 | 1.61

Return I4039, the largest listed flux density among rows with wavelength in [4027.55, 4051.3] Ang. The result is 1.555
